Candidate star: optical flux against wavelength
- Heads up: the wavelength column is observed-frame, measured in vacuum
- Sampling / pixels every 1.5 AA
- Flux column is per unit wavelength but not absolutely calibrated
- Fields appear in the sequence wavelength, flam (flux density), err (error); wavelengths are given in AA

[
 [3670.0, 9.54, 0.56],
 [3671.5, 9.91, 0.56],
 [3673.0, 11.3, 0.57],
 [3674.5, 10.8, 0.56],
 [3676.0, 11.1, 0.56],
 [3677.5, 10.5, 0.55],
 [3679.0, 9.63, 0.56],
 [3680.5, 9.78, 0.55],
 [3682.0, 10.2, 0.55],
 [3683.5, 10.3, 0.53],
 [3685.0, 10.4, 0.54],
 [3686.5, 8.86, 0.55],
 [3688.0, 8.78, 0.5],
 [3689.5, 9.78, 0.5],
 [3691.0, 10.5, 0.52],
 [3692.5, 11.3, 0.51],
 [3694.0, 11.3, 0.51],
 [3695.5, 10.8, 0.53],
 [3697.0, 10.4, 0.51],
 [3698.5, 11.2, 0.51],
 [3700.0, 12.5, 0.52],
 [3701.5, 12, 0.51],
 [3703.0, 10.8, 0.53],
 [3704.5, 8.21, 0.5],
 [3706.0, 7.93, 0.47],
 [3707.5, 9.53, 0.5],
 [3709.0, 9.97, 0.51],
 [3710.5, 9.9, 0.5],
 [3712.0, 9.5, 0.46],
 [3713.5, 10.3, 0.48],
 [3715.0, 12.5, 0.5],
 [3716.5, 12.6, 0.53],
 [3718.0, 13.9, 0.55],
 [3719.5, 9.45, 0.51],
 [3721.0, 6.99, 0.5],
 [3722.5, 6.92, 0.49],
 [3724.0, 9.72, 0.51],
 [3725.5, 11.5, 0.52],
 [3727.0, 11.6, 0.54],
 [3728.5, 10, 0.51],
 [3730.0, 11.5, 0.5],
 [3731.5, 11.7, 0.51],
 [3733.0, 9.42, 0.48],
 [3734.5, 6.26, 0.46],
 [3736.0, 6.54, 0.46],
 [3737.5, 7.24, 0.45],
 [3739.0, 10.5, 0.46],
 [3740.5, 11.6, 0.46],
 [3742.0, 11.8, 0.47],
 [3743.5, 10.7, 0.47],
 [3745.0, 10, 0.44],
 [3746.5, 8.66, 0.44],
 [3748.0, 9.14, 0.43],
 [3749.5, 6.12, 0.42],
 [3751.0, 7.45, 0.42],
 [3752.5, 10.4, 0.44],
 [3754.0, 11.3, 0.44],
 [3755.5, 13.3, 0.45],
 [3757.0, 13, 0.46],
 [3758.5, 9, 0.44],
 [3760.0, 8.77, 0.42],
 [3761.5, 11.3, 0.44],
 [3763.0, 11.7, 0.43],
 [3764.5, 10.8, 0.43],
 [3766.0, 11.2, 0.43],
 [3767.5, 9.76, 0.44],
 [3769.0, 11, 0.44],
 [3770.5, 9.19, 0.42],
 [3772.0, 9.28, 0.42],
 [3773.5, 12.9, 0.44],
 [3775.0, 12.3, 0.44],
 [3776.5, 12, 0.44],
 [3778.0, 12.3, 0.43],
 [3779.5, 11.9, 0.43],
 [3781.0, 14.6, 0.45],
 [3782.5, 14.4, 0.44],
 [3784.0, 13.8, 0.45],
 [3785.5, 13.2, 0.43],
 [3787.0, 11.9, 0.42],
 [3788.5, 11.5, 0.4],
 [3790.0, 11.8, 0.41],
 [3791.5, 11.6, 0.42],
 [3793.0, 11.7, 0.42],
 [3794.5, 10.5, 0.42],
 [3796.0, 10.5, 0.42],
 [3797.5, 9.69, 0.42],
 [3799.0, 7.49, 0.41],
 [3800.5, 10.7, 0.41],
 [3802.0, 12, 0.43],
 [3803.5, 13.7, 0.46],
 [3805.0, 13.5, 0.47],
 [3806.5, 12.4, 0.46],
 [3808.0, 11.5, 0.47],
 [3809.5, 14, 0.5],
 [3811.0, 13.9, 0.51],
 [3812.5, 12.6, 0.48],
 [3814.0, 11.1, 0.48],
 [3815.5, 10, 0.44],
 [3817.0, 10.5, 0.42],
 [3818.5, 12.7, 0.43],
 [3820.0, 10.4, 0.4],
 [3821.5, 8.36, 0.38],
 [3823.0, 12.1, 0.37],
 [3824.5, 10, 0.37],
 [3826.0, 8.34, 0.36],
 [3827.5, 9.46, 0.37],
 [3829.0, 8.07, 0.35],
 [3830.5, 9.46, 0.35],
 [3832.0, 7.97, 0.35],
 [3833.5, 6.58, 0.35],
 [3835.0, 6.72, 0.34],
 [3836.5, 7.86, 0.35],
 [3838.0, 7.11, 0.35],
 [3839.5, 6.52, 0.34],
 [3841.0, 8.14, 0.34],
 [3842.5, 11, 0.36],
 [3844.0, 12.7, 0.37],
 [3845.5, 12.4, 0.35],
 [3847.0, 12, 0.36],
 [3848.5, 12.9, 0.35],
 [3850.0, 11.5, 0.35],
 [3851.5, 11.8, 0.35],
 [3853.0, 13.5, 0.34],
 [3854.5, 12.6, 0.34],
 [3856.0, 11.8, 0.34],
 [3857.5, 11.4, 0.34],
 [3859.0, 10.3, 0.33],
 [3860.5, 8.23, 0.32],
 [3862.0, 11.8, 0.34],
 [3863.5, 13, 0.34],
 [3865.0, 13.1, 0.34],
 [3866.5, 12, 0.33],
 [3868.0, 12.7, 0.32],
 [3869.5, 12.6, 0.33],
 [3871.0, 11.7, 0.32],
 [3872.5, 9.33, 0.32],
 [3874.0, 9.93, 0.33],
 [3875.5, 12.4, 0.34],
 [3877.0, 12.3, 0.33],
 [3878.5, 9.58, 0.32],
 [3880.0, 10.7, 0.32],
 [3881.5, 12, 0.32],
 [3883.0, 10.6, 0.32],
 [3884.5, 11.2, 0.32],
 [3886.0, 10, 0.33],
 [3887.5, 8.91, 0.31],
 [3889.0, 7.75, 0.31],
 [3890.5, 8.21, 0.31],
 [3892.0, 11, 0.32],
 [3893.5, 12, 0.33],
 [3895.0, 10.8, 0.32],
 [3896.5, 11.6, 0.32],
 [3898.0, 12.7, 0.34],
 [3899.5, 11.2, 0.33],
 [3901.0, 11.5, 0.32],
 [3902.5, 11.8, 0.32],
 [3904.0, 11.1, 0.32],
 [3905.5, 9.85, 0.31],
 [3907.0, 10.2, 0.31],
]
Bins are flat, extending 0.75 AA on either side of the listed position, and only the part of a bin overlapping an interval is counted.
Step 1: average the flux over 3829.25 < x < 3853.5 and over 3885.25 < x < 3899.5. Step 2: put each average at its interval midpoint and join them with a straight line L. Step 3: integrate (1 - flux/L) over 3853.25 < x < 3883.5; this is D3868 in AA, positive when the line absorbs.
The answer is -4.0 AA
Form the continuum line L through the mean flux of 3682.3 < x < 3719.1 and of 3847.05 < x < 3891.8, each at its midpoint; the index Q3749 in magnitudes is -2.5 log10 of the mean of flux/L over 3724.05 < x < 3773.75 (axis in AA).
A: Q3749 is 0.06 mag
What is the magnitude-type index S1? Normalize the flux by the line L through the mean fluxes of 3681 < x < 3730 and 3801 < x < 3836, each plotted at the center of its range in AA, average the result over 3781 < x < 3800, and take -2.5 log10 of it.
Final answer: -0.10 mag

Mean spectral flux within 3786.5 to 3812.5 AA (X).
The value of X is 11.7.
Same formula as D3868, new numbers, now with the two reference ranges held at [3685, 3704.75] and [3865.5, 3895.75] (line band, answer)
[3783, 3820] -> -3.7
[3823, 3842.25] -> 4.4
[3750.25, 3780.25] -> -0.8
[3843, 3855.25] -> -1.9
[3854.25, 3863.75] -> -0.3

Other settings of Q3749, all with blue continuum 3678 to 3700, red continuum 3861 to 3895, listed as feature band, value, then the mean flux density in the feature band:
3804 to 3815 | -0.178 mag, 12.7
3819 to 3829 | 0.115 mag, 9.72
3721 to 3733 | 0.033 mag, 10.1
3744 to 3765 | 0.052 mag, 10.1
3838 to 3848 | 0.063 mag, 10.3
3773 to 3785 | -0.220 mag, 13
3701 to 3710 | 0.075 mag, 9.68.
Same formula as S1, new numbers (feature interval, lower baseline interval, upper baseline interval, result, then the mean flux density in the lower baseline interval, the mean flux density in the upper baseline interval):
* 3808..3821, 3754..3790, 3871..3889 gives -0.053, 11.7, 10.6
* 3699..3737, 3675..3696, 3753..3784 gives 0.073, 10.2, 11.5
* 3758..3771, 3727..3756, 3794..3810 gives 0.000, 9.68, 11.4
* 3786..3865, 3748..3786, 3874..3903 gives 0.022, 11.2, 10.8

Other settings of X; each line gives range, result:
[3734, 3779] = 10.2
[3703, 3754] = 9.72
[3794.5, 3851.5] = 10.4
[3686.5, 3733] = 10.4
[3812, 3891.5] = 10.5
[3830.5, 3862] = 10.2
